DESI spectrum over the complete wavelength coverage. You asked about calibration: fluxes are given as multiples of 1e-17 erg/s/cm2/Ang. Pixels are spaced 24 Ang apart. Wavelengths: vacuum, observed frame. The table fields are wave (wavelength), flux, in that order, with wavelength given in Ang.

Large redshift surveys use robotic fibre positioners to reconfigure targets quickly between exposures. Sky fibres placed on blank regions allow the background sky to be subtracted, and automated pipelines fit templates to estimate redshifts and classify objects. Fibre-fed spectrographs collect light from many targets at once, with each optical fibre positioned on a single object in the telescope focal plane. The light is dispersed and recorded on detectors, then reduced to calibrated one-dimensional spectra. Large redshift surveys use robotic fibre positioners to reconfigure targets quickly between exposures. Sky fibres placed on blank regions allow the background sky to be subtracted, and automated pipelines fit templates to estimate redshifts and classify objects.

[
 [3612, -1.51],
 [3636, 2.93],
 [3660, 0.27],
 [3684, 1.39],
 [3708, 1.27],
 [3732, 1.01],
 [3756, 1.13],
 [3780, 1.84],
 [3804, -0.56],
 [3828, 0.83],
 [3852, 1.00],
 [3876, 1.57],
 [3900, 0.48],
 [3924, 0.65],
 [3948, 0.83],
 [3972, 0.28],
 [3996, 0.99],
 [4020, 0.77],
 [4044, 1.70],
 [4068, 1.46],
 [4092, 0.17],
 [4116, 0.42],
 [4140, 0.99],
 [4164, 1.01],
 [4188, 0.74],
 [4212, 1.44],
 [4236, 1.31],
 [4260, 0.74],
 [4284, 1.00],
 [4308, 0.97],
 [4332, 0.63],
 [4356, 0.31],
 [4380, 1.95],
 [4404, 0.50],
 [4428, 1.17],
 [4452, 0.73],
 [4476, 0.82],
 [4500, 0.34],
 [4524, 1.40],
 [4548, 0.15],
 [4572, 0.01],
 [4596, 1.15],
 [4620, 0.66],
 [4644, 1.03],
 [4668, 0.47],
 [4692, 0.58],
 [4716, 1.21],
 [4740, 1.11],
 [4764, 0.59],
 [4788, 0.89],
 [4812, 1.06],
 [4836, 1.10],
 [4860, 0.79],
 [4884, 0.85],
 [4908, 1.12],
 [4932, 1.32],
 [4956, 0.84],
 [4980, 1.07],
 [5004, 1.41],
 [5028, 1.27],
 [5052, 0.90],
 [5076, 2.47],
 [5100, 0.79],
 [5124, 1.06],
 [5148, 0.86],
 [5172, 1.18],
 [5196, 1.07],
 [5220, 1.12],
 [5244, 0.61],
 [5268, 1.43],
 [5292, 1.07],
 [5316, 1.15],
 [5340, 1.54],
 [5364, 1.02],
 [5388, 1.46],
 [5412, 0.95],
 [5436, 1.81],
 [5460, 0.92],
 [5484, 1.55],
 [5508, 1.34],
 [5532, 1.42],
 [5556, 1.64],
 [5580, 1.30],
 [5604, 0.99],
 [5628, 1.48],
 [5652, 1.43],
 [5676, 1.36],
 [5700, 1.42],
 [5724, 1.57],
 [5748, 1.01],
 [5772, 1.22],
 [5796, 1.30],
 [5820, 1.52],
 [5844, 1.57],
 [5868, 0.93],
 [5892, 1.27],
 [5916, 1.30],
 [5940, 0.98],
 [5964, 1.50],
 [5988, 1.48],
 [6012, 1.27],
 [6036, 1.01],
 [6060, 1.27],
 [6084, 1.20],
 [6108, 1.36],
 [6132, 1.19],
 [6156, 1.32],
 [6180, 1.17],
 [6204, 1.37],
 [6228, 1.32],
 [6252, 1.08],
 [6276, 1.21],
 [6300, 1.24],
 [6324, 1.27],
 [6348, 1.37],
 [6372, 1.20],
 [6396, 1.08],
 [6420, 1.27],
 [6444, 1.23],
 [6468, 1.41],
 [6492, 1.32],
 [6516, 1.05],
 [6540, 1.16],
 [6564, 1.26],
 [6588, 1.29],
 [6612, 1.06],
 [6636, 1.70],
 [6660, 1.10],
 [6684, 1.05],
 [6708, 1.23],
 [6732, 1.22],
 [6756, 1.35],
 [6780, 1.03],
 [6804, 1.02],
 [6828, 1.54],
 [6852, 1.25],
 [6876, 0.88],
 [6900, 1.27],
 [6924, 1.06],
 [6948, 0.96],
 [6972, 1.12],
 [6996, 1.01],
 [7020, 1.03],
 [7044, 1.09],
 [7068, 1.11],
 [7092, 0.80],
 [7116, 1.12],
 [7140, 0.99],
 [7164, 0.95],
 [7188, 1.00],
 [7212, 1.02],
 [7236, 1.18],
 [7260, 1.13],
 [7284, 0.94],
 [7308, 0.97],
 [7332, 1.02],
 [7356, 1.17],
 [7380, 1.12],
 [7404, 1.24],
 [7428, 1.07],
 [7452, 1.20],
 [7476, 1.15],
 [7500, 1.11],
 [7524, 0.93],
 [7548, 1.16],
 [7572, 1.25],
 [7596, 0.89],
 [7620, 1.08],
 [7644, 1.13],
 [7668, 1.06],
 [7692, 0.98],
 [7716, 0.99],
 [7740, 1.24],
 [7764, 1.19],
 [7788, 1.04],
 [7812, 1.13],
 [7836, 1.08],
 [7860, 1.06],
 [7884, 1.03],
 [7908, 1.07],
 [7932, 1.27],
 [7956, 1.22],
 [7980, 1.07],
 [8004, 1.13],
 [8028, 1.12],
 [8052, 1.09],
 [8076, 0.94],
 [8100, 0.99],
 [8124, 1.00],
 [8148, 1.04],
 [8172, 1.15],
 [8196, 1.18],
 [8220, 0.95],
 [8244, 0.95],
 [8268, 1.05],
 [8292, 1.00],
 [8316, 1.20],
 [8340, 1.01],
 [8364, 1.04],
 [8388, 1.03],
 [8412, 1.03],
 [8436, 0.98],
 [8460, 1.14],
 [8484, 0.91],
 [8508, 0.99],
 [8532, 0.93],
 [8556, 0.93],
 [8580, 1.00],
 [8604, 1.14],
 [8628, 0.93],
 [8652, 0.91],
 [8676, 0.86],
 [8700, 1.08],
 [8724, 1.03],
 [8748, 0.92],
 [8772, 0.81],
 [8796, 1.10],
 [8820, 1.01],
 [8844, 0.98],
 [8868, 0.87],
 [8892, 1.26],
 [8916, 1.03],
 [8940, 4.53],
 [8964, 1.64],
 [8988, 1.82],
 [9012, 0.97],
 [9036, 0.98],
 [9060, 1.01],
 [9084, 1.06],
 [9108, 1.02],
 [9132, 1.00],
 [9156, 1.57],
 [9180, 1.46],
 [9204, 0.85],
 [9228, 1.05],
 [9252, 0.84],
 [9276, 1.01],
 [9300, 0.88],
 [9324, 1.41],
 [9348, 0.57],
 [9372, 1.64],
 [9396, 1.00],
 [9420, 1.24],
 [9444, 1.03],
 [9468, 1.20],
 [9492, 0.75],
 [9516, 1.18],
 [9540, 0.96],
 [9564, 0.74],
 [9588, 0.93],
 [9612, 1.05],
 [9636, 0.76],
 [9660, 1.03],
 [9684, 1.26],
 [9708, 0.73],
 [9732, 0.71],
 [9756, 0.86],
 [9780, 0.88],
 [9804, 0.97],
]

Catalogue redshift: 0.36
